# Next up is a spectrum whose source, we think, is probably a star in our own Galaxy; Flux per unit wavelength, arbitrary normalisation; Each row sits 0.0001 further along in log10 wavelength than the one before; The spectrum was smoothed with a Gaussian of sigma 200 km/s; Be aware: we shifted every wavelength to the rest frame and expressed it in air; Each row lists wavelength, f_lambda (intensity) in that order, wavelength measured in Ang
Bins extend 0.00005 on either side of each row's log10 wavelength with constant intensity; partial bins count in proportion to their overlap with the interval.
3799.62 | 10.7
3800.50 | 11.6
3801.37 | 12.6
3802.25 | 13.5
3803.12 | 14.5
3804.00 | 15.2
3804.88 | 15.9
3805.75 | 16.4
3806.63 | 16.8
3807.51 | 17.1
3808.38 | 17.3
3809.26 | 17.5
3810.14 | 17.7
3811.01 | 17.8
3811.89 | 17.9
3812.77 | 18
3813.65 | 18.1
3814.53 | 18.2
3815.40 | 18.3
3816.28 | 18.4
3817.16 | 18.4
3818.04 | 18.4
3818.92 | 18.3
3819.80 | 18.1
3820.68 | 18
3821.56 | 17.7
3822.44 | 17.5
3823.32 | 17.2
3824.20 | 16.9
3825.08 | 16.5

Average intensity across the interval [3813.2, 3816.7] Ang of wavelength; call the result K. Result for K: 18.3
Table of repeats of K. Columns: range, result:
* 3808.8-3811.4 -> 17.7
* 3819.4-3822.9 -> 17.8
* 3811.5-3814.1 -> 18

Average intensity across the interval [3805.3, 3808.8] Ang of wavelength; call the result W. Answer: 16.9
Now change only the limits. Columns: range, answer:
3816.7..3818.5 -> 18.4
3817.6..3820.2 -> 18.3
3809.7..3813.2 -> 17.9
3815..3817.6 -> 18.3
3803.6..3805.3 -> 15.5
